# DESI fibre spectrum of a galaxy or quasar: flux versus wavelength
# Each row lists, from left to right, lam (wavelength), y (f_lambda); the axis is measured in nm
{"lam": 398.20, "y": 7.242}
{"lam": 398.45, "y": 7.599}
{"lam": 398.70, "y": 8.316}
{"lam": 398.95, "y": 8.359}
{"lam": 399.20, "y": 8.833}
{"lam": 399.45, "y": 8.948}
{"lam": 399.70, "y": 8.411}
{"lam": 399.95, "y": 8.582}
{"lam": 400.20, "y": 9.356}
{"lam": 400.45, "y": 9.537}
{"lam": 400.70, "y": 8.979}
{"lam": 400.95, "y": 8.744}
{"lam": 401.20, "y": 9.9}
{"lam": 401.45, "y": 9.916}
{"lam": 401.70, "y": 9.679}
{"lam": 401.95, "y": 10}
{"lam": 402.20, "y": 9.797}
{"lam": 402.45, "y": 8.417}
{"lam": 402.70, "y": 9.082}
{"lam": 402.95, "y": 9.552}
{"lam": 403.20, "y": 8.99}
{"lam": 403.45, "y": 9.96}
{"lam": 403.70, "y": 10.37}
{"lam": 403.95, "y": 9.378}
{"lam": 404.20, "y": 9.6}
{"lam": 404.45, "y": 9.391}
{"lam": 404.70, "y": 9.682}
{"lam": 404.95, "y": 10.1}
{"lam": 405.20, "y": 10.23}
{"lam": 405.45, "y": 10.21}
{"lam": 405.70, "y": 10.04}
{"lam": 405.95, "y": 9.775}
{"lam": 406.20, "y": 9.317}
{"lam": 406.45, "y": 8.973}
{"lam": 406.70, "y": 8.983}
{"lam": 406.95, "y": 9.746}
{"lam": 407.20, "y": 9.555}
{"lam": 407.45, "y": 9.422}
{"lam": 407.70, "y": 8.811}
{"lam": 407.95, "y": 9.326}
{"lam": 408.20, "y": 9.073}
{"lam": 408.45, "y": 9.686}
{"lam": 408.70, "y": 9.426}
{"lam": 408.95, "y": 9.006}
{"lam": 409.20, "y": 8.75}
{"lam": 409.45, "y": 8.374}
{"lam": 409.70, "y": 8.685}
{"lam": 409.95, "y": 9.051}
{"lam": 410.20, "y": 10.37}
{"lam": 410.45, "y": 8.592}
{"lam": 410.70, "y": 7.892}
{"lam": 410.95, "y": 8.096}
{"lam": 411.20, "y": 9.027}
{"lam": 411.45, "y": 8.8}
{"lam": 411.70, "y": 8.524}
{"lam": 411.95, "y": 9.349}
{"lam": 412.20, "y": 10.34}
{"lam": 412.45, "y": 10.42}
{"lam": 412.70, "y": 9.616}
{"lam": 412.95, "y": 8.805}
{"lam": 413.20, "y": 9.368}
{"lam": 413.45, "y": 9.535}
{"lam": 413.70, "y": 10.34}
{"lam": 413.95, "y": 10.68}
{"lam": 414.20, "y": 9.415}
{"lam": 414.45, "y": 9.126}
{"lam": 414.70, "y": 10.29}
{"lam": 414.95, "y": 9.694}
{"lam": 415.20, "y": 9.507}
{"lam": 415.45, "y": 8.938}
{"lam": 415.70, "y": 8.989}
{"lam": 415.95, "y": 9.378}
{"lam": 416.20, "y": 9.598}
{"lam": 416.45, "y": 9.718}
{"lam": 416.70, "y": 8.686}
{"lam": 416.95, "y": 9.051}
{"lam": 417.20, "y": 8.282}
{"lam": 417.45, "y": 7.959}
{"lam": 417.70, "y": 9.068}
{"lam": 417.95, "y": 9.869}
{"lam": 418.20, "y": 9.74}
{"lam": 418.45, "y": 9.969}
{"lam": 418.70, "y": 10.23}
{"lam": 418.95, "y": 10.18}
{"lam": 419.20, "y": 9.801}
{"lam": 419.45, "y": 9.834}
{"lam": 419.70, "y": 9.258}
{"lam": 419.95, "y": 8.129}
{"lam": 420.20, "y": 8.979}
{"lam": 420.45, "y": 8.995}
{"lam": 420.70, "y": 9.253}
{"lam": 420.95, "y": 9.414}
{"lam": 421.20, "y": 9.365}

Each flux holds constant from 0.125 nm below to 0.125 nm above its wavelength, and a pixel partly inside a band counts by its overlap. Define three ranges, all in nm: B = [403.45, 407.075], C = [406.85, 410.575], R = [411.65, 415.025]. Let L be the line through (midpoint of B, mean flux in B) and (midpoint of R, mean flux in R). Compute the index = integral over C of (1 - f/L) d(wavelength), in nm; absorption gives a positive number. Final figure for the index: 0.20 nm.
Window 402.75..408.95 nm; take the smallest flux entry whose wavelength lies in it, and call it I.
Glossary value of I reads 8.811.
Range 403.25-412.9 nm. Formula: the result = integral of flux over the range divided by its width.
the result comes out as 9.36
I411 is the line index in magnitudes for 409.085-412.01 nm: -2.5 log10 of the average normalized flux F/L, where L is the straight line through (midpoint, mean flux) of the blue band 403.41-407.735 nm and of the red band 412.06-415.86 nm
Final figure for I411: 0.10 mag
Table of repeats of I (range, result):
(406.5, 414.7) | 7.892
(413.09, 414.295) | 9.368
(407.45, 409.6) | 8.374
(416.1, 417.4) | 8.282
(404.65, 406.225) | 9.317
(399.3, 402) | 8.411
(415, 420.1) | 7.959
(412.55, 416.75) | 8.686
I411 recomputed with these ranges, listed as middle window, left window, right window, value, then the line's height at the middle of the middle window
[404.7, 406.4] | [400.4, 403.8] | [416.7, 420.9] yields -0.05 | 9.44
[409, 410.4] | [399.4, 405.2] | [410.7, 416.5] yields 0.05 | 9.42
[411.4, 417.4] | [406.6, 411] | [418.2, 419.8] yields 0.01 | 9.51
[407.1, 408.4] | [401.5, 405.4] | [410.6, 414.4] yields 0.03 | 9.5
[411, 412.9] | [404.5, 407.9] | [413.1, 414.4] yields 0.05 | 9.78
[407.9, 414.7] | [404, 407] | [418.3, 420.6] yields 0.04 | 9.59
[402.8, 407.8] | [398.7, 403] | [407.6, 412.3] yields -0.06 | 9.08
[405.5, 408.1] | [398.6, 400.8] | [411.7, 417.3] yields -0.03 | 9.14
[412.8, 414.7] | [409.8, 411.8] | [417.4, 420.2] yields -0.07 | 9.05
